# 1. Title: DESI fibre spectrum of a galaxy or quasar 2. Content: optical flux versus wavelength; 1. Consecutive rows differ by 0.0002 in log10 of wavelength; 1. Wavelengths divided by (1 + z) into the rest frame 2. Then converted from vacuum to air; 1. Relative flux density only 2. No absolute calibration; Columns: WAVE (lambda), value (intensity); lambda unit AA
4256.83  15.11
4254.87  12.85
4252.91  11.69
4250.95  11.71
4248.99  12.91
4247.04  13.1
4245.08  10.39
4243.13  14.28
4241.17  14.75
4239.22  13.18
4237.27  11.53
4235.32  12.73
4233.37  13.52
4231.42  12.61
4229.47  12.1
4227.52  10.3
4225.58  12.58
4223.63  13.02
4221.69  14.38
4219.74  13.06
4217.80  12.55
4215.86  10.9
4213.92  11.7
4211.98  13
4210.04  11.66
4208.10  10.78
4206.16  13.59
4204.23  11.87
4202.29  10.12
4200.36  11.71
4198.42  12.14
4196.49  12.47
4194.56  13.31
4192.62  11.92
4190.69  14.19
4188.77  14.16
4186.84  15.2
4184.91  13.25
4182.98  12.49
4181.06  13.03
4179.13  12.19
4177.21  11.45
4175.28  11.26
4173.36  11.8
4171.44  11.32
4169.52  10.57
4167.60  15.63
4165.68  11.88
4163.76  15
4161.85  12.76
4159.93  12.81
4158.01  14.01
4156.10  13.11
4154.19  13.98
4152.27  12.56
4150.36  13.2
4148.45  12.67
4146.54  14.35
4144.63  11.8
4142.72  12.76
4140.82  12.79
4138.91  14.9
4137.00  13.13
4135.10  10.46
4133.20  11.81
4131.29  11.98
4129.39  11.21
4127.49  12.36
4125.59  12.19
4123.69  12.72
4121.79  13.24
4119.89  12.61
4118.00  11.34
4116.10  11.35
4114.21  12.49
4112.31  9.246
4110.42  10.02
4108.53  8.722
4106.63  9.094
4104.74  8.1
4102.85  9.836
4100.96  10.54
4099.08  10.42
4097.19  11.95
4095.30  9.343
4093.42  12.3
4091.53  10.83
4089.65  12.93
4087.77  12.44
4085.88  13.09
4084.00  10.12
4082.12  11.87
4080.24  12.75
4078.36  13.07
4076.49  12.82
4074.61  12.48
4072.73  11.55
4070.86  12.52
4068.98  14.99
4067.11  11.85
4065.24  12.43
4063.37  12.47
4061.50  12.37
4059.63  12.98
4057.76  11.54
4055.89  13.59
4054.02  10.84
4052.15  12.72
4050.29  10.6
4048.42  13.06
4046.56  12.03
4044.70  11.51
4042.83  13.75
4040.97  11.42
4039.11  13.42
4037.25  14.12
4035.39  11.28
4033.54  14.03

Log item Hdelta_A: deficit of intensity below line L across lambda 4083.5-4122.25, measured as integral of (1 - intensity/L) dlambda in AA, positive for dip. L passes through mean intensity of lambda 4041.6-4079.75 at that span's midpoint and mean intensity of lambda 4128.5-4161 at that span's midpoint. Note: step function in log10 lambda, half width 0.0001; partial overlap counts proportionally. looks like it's 5.2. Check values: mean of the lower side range 12.5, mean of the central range 10.9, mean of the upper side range 12.8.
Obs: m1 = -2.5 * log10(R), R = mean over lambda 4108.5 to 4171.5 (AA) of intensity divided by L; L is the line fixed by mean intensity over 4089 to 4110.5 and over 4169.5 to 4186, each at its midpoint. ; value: -0.11 mag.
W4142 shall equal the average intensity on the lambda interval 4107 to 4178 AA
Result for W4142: 12.3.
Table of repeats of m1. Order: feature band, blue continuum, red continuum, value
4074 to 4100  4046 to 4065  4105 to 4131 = -0.01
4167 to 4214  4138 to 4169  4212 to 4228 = 0.04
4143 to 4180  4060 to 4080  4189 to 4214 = -0.03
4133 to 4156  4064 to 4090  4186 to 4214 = -0.03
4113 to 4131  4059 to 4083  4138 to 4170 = 0.08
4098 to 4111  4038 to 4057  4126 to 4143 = 0.28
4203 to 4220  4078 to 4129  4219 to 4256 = 0.03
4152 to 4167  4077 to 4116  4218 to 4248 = -0.13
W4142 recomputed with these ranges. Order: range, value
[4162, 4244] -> 12.6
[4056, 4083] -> 12.6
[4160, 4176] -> 12.6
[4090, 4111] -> 10.2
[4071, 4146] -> 11.6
